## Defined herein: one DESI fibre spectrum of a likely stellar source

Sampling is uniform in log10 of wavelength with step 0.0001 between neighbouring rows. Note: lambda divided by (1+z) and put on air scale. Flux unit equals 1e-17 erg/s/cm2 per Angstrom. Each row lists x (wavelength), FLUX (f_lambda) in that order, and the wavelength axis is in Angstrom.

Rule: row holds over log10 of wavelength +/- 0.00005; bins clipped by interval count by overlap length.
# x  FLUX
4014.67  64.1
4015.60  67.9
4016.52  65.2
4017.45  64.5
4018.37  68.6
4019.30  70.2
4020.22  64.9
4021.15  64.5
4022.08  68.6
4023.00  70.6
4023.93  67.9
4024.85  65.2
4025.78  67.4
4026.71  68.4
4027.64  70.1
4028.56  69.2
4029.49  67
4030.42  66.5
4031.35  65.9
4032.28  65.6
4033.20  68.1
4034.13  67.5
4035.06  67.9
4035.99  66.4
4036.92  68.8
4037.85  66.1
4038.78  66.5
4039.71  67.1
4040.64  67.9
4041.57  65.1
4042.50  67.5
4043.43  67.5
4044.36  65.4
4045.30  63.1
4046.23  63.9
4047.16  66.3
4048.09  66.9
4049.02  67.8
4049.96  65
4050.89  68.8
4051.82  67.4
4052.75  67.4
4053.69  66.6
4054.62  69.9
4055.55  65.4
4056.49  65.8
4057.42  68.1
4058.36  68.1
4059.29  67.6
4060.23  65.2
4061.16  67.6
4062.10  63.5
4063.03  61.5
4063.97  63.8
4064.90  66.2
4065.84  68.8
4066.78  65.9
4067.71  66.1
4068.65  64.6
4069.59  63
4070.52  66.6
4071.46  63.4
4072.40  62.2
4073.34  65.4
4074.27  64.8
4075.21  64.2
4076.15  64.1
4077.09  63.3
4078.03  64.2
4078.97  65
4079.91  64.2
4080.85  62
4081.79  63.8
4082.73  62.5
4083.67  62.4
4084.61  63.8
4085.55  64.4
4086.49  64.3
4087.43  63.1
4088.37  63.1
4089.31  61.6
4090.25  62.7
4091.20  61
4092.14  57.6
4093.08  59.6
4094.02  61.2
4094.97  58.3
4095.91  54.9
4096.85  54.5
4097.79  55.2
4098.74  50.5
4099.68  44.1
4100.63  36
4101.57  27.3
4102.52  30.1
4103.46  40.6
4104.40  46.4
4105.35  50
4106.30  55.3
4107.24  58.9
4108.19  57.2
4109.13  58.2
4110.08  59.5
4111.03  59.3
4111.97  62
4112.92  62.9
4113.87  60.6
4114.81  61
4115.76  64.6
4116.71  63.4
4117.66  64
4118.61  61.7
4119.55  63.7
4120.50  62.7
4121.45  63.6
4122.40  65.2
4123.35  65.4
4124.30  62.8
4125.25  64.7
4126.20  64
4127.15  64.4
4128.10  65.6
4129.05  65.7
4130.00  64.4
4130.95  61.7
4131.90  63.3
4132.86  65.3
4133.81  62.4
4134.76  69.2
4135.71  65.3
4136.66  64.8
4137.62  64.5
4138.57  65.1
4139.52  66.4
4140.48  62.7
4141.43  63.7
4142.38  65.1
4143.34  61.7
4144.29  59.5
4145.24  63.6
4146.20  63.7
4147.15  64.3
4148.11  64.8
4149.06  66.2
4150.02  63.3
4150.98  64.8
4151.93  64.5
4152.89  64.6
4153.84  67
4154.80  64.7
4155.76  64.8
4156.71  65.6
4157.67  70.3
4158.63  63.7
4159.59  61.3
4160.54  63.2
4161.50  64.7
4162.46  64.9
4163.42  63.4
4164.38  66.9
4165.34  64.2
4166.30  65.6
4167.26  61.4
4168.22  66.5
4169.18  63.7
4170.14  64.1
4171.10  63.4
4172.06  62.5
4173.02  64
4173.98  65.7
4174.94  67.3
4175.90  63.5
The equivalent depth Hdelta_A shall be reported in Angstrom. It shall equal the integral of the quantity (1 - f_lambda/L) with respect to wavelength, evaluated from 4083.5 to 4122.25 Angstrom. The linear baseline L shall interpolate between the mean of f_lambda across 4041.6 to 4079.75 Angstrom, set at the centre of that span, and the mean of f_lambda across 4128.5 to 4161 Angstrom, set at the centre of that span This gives 4.9 Angstrom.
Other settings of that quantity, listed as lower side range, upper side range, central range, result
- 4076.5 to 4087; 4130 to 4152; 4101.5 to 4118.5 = 2.28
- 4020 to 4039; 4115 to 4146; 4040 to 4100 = 2.08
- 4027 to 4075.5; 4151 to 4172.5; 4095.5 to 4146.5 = 4.67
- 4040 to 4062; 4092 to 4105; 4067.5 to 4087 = -2.65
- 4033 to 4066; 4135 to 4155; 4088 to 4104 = 3.40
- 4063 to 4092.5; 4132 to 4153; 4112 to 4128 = 0.17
